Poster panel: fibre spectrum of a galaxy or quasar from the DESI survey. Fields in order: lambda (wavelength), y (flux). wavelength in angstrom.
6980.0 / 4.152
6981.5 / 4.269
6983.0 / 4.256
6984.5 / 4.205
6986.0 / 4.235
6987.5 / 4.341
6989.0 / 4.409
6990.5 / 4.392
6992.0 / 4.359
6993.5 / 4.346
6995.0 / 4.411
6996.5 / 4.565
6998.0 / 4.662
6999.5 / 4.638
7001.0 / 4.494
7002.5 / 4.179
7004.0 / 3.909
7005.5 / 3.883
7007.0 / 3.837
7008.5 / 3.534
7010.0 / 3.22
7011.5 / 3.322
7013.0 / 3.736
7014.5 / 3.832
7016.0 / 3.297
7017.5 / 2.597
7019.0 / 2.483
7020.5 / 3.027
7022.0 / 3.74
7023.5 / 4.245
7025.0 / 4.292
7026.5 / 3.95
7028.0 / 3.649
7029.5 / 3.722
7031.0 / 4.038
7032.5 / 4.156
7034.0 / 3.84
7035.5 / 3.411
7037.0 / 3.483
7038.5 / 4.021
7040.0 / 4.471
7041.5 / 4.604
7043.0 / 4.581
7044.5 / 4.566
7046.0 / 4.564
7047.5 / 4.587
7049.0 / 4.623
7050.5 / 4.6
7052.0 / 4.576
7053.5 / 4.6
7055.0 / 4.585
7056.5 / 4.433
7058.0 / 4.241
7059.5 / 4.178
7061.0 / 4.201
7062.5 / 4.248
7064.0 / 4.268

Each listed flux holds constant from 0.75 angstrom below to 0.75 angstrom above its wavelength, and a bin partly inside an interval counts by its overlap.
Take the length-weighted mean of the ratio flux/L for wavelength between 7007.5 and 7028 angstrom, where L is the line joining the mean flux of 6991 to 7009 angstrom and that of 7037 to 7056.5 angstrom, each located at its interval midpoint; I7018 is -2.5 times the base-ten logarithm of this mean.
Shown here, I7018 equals 0.24 mag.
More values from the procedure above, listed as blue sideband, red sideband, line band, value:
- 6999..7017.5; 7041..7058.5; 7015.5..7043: 0.12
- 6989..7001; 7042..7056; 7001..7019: 0.25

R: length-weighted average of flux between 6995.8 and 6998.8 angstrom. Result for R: 4.61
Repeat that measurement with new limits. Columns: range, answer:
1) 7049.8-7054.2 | 4.59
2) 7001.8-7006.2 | 3.99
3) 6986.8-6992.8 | 4.38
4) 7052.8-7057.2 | 4.54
